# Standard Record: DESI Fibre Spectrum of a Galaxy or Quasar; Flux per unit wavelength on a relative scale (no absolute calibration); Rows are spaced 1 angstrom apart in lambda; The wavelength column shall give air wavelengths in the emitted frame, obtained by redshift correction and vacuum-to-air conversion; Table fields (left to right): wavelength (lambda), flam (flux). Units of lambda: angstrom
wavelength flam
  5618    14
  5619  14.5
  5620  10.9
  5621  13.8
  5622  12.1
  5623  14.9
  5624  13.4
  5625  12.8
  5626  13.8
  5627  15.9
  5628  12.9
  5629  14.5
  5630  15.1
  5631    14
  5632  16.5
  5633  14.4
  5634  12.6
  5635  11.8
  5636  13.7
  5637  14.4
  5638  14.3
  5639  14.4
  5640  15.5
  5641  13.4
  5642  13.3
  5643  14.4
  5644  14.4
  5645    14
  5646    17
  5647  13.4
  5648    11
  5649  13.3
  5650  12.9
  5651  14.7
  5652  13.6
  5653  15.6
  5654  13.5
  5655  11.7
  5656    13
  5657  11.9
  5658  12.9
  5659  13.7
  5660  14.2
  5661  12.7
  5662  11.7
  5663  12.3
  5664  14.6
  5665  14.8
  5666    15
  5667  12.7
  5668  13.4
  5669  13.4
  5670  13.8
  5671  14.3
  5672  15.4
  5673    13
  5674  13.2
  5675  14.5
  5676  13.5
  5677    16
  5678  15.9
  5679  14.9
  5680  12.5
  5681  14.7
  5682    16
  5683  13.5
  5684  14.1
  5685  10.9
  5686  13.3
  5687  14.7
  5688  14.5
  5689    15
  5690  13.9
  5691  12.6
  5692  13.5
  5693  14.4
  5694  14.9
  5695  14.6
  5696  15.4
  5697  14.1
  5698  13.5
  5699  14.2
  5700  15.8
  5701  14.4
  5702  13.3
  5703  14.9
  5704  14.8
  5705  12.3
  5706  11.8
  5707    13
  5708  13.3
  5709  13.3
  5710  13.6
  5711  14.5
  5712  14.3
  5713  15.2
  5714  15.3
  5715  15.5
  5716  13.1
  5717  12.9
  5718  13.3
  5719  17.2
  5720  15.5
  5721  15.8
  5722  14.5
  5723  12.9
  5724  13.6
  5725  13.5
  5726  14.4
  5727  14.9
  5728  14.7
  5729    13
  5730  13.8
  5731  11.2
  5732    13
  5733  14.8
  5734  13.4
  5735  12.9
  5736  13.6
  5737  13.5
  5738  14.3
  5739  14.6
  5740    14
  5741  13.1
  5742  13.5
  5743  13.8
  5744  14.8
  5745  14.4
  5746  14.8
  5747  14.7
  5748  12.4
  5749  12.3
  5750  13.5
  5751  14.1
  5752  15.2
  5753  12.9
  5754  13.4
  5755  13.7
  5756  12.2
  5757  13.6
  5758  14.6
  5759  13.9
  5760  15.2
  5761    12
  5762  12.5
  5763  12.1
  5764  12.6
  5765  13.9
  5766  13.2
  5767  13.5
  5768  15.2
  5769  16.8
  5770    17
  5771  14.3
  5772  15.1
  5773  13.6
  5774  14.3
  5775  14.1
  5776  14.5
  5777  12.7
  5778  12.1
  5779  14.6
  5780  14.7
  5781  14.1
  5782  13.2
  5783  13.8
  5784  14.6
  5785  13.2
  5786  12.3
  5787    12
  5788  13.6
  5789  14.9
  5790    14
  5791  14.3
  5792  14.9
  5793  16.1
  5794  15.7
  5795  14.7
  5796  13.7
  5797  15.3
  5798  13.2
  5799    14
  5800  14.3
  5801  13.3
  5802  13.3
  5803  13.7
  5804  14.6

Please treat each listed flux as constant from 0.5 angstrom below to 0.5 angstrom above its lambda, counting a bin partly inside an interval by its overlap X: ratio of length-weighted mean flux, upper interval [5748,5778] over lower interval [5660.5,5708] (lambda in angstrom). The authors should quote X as 0.99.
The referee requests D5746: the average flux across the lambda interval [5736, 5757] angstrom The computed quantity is 13.8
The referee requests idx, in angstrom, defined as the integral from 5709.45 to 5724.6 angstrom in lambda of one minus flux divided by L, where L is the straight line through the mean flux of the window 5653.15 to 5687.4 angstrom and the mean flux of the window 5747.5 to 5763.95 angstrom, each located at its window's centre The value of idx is -1.1 angstrom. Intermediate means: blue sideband 13.7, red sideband 13.3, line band 14.5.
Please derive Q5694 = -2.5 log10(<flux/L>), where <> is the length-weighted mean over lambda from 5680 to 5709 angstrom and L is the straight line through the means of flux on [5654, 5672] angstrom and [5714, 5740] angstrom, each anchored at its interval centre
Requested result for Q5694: -0.02 mag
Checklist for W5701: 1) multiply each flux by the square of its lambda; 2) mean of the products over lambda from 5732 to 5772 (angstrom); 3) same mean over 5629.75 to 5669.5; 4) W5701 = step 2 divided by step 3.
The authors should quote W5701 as 1.0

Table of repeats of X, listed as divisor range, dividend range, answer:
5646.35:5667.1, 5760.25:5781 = 1.05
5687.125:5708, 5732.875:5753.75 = 0.98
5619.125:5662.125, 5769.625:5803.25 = 1.03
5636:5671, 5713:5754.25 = 1.02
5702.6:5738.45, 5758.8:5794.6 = 1.01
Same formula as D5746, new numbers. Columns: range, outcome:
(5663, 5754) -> 14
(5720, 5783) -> 13.9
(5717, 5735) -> 14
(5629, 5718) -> 13.9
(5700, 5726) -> 14.1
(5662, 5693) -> 14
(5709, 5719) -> 14.3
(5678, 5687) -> 13.9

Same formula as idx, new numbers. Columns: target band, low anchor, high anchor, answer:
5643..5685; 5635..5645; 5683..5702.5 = 0.8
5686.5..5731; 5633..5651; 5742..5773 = -0.9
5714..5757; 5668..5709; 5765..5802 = 0.7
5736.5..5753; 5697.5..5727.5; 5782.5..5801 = 0.3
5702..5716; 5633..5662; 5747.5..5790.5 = -0.3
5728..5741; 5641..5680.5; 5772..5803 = 0.3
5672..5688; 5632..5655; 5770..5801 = -0.2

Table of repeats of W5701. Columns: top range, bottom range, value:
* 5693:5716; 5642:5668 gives 1.06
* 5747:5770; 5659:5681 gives 1.01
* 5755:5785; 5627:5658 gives 1.05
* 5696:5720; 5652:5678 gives 1.05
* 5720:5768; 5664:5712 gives 1.00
